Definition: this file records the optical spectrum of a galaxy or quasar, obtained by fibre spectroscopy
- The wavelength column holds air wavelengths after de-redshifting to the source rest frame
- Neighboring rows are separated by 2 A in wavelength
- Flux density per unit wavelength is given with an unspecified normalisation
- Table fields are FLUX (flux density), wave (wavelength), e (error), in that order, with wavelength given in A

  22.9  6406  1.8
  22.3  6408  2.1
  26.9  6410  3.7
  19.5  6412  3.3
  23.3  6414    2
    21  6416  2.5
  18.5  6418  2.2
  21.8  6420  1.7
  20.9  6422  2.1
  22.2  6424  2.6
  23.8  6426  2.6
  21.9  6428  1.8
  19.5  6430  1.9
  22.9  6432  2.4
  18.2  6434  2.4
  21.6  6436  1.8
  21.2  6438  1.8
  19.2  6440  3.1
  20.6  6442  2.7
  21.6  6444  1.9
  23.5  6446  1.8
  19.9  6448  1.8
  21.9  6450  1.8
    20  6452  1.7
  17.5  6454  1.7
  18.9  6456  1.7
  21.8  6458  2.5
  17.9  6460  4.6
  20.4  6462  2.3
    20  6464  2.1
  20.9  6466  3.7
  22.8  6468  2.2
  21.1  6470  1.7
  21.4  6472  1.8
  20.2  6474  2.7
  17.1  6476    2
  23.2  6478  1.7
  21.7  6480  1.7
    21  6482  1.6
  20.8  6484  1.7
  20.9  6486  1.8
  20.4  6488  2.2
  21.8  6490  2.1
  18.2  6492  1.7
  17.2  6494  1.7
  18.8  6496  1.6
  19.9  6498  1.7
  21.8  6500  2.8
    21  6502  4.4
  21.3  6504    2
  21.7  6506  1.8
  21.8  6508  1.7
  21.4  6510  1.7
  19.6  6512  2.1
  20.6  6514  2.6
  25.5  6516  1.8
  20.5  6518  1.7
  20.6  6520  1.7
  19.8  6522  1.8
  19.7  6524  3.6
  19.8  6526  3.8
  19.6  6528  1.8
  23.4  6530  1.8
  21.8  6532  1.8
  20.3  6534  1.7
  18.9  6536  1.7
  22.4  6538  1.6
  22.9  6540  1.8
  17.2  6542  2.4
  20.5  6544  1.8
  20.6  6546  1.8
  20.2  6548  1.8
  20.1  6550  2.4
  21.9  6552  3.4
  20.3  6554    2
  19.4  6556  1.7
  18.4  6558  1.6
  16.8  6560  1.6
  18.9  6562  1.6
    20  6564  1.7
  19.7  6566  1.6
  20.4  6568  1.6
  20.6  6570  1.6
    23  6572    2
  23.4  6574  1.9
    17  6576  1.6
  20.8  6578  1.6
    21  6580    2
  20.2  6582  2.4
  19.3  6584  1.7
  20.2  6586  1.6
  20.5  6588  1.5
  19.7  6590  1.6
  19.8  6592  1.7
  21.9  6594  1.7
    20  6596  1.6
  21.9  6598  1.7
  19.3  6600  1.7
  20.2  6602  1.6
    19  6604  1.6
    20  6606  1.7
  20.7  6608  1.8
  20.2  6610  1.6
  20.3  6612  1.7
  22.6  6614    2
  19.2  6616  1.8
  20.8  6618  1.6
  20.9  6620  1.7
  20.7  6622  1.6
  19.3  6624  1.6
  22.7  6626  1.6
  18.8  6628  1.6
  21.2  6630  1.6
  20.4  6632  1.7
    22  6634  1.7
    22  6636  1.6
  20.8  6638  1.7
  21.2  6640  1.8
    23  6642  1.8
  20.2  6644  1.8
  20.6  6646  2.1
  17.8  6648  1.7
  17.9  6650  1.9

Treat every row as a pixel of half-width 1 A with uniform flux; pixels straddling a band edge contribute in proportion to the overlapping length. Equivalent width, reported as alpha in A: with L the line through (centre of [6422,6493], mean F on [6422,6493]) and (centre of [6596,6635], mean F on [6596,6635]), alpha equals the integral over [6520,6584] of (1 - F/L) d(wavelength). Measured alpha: 1.03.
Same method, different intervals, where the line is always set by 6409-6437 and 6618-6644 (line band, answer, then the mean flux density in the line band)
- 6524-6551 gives 0.9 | 20.6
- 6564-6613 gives 1.8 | 20.4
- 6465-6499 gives 1.6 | 20.4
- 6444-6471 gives 1.2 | 20.5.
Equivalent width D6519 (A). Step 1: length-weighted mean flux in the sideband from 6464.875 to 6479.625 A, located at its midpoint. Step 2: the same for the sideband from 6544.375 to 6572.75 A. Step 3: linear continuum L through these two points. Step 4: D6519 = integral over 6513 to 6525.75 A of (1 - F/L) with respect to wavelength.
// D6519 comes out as -0.4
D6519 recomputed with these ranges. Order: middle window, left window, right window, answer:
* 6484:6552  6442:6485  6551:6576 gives -0.95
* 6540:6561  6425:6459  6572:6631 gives 0.88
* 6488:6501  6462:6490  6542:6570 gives 0.60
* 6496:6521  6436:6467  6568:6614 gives -0.97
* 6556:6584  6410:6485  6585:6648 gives 0.96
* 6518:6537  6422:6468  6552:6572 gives -0.41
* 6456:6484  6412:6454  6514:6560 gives 0.27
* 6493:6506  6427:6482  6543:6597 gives 0.20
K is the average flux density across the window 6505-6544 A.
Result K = 20.9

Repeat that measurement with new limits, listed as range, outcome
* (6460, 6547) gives 20.7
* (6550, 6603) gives 20.2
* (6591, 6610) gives 20.3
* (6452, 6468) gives 19.8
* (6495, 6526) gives 20.9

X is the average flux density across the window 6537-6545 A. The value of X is 20.8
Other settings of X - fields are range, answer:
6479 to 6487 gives 21.1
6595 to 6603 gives 20.4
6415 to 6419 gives 19.8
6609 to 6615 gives 21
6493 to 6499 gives 18.6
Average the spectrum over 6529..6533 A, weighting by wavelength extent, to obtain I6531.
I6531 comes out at 22.6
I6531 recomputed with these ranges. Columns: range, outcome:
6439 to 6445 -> 20.5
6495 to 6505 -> 20.6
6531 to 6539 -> 20.9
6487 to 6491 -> 21.1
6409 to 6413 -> 23.2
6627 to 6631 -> 20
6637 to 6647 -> 21.2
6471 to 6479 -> 20.5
